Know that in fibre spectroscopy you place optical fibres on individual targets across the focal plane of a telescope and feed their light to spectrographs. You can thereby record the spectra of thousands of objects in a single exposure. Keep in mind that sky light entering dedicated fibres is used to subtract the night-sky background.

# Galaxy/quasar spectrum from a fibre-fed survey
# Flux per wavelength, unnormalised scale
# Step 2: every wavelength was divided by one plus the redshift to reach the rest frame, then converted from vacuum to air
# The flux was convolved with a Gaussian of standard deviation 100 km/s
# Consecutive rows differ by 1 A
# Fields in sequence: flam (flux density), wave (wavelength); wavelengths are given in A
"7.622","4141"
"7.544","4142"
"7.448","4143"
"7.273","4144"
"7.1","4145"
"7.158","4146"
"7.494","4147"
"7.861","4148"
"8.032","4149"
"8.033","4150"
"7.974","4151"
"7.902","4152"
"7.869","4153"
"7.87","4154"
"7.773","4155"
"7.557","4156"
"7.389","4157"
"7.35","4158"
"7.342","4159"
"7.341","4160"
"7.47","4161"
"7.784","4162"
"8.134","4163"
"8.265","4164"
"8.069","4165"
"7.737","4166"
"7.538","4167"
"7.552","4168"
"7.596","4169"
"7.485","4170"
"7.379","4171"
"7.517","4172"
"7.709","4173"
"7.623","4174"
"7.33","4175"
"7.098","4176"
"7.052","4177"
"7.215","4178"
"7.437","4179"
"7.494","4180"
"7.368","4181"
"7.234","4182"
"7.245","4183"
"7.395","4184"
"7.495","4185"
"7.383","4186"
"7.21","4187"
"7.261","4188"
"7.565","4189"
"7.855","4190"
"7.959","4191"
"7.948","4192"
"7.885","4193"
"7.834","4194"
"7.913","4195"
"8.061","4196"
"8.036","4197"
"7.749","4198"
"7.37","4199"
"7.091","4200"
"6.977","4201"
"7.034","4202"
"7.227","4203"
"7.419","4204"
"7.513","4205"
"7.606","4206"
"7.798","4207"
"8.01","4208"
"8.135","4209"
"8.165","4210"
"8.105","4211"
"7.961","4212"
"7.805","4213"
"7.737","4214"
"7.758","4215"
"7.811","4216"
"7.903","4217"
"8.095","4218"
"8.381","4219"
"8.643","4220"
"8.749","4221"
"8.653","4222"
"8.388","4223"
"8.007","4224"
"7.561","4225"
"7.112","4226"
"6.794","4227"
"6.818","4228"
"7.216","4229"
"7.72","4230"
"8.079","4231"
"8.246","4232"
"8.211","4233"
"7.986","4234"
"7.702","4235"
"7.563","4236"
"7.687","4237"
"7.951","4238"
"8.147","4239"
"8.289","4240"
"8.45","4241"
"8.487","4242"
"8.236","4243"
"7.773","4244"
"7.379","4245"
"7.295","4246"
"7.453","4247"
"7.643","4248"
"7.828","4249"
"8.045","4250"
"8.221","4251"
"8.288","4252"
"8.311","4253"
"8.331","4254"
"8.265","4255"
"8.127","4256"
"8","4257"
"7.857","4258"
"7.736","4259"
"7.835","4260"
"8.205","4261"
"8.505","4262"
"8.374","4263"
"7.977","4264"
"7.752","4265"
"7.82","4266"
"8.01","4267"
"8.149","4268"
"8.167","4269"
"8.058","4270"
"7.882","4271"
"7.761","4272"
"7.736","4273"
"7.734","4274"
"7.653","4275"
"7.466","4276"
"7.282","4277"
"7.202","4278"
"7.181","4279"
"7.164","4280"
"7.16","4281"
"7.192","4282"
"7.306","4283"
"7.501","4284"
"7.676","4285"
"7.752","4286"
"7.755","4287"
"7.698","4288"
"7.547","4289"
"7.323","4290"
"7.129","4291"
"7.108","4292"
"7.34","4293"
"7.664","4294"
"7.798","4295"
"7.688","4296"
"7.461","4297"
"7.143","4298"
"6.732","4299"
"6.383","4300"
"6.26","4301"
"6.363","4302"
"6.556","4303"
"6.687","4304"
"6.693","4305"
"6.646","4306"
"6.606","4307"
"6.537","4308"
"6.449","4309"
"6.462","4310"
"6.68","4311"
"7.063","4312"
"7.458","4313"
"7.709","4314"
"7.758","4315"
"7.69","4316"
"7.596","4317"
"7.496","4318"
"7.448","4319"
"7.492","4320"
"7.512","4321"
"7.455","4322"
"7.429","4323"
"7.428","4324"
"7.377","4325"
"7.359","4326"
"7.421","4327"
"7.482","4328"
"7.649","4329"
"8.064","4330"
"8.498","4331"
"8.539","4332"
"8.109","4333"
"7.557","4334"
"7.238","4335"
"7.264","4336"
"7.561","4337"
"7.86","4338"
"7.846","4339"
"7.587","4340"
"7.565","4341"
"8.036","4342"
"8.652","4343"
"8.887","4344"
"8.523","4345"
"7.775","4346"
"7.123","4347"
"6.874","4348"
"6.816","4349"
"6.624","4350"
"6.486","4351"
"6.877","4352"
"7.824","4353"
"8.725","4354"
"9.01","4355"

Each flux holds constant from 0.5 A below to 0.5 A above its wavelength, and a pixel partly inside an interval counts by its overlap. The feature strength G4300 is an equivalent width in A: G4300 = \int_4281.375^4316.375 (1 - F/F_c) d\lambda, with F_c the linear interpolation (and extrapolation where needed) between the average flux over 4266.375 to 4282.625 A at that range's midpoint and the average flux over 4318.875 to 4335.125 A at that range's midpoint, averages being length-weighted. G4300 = 2.3 A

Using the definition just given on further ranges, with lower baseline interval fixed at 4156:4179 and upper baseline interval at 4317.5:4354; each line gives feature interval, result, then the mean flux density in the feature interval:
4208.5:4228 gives -1.0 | 7.96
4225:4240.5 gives -0.3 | 7.7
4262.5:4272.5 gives -0.5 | 8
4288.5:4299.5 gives 0.4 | 7.36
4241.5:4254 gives -0.6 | 7.93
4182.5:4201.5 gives -0.1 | 7.59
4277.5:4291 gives 0.3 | 7.41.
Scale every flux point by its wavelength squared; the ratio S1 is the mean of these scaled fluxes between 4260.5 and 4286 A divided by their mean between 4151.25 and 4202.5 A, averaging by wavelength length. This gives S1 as 1.07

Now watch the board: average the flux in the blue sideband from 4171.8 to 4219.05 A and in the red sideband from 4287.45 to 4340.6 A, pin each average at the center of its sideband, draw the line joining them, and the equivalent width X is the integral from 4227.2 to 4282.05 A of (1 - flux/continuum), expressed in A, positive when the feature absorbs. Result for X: -2.8 A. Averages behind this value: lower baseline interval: 7.61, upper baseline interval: 7.32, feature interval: 7.85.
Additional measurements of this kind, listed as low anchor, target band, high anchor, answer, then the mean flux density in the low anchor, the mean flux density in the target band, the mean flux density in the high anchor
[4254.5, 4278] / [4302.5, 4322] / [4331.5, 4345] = 2.0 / 7.91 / 7.09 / 7.92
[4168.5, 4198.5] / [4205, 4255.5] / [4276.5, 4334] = -3.3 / 7.54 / 7.93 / 7.3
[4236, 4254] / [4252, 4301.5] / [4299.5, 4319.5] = -1.2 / 7.97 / 7.64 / 6.93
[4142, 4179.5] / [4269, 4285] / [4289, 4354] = -0.2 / 7.59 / 7.51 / 7.37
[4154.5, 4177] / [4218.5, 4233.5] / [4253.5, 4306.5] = -0.7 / 7.58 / 7.91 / 7.52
